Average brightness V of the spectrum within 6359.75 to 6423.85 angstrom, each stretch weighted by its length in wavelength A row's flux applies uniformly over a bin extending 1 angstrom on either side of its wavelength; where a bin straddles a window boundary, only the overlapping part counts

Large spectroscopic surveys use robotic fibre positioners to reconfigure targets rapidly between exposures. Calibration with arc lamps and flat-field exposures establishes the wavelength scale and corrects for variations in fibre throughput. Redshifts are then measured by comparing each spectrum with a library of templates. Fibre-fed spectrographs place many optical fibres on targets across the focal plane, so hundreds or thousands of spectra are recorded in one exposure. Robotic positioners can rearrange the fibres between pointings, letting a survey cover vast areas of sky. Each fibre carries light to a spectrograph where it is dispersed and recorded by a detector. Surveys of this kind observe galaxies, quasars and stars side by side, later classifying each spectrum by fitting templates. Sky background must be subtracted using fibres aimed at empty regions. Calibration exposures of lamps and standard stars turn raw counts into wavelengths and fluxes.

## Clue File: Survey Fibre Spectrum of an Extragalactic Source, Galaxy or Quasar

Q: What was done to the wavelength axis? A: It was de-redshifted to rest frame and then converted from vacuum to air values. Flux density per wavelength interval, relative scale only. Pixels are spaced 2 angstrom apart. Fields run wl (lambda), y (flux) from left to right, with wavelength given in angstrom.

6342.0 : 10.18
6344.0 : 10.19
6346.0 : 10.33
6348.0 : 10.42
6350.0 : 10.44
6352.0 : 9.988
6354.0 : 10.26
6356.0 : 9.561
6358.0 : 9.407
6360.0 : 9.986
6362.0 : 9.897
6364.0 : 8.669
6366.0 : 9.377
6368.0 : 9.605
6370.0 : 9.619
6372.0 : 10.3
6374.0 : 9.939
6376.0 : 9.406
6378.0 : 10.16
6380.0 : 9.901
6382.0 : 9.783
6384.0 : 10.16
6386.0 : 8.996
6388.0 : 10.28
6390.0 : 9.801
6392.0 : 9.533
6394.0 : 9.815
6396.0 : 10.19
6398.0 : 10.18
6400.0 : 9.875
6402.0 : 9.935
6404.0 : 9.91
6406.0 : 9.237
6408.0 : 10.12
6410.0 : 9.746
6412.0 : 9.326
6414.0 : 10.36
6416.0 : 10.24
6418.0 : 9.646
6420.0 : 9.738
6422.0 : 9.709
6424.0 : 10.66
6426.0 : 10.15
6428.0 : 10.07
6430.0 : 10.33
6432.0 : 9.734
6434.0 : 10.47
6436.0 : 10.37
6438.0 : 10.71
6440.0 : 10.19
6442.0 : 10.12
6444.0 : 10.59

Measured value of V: 9.8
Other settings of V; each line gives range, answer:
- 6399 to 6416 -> 9.84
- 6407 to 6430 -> 9.99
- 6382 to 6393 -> 9.76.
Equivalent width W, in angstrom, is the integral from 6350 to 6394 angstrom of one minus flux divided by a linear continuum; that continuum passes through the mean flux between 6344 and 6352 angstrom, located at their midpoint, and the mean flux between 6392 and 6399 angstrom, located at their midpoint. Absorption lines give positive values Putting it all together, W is 1.7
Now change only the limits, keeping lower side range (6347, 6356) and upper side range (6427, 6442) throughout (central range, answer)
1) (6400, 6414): 0.6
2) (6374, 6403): 1.0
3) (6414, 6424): 0.3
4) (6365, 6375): 0.4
